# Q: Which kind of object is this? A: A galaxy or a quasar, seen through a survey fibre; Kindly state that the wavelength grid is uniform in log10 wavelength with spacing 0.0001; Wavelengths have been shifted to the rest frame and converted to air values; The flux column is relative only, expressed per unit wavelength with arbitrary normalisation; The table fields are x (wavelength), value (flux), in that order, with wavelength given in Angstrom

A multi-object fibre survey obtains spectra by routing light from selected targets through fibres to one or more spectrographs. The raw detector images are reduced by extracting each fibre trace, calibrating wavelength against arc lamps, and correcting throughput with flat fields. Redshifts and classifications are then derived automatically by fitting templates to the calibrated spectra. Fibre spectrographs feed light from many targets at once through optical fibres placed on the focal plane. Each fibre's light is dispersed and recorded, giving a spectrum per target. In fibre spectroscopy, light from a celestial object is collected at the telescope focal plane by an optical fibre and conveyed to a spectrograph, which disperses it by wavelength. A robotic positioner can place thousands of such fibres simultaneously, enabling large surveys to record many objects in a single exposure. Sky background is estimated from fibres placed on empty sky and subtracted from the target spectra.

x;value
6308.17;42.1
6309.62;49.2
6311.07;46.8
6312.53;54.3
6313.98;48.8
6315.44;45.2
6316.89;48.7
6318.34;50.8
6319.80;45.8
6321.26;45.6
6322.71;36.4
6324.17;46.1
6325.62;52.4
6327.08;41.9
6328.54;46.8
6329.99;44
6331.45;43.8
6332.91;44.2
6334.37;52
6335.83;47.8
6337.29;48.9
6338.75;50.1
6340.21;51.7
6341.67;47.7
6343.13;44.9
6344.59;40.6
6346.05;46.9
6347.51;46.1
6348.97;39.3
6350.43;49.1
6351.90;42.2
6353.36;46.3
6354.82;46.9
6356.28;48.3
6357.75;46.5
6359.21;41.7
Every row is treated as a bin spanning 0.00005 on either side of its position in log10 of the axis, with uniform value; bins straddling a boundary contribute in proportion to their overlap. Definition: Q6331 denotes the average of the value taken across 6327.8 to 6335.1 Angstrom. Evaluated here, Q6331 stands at 46.1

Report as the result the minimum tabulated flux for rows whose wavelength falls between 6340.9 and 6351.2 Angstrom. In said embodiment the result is 39.3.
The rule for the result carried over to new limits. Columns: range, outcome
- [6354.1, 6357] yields 46.9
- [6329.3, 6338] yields 43.8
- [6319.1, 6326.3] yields 36.4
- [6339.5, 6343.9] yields 44.9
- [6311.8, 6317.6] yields 45.2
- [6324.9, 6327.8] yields 41.9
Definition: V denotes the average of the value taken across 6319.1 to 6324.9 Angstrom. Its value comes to 43.5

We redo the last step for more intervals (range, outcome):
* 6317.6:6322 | 47.4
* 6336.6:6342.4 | 49.6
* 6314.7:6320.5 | 47.6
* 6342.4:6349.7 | 43.6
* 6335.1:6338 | 48.3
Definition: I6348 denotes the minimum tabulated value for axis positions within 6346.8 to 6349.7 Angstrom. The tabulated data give 39.3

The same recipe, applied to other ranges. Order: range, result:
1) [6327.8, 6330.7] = 44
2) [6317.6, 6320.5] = 45.8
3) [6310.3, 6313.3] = 46.8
